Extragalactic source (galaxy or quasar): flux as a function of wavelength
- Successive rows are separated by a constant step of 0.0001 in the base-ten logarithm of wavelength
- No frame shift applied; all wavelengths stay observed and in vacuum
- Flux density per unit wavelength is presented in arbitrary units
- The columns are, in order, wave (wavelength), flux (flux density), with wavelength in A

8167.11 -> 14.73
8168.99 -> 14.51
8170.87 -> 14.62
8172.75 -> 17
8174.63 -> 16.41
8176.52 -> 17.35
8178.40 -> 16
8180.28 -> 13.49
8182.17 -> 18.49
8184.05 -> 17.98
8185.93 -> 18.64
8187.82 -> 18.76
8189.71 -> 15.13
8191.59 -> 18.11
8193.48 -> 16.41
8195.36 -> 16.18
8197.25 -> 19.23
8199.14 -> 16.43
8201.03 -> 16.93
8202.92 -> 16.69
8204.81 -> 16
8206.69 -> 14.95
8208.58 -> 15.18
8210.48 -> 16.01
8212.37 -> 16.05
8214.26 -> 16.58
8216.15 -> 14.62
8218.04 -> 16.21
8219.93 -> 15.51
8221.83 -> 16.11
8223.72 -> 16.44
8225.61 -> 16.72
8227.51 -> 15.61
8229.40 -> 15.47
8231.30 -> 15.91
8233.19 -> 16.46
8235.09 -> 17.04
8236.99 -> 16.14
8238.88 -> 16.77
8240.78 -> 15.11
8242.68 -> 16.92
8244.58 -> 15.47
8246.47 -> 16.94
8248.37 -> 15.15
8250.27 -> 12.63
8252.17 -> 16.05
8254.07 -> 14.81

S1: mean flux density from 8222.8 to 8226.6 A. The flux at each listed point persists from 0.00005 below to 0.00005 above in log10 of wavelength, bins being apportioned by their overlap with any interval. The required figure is 16.6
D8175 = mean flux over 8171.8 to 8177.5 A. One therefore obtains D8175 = 16.9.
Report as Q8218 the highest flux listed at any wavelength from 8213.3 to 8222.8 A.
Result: 16.58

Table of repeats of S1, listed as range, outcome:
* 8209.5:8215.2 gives 16.2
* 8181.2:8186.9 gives 18.3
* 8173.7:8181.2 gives 15.8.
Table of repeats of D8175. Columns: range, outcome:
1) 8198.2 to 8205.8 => 16.5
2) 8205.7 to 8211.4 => 15.4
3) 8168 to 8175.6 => 15.6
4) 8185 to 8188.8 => 18.6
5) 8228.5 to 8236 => 16.2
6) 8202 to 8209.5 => 15.7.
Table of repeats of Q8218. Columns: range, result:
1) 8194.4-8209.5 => 19.23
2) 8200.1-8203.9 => 16.93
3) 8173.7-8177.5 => 17.35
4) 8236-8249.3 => 16.94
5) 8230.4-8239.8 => 17.04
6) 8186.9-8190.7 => 18.76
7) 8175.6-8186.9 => 18.64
